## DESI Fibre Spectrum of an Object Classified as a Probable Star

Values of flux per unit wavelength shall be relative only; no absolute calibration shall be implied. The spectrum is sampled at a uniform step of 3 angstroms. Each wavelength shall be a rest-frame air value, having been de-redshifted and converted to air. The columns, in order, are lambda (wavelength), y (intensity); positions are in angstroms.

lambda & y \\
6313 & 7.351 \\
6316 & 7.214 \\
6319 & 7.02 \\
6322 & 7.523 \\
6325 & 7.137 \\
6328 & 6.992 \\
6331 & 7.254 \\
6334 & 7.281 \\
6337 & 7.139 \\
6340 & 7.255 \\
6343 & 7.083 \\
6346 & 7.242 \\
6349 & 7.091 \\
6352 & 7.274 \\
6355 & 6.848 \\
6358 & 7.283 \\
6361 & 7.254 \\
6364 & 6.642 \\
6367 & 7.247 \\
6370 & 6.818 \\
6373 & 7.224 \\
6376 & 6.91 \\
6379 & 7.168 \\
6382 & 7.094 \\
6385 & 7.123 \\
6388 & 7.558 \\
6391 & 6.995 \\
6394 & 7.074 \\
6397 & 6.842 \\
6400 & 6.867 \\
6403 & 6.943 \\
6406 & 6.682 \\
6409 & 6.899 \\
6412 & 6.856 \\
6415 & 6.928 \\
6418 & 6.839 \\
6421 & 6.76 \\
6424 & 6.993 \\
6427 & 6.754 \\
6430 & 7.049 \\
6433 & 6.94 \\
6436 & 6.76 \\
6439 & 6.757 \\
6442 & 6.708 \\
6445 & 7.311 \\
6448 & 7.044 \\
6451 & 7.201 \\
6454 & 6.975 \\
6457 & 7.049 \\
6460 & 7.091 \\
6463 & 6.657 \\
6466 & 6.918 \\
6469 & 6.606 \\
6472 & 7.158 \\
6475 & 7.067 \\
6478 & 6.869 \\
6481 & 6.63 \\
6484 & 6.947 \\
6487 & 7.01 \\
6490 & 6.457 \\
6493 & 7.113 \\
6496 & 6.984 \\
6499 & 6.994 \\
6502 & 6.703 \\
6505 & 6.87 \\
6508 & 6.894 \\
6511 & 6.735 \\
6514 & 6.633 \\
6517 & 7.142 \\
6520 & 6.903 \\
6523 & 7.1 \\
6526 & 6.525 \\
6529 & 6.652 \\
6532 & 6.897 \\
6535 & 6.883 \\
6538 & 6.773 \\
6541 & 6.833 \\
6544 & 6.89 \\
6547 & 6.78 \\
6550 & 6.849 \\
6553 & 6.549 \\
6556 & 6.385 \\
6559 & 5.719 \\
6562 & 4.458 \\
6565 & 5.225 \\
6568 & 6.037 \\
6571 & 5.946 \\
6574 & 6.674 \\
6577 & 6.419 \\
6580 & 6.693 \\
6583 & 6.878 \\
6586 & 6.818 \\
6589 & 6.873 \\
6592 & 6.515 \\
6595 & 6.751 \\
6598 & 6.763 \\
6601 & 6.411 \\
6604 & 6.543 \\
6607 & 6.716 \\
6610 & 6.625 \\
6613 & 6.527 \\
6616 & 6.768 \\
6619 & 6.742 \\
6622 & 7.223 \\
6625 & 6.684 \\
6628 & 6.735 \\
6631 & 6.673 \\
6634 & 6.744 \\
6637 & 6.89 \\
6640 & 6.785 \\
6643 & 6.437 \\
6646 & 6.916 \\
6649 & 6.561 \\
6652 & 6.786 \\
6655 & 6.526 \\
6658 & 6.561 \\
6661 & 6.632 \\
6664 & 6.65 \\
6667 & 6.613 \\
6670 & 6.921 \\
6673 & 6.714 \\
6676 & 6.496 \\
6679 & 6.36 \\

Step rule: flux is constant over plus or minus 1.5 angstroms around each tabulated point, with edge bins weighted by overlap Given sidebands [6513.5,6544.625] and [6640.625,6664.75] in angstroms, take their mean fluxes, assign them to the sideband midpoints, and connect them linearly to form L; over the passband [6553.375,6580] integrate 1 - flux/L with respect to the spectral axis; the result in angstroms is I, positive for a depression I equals 3.3 angstroms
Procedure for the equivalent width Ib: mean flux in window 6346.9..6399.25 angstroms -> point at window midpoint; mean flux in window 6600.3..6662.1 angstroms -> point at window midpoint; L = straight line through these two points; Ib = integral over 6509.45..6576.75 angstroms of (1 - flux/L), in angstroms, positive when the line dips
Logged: 3.4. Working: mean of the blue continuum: 7.08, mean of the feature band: 6.48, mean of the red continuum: 6.69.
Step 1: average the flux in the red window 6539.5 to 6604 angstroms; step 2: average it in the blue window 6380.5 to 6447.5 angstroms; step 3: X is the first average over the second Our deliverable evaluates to 0.9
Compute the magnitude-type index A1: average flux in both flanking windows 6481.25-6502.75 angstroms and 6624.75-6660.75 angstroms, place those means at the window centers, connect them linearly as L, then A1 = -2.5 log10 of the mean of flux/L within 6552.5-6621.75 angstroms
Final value 0.06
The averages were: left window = 6.88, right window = 6.69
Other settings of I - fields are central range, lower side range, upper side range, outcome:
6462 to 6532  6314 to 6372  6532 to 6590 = -2.4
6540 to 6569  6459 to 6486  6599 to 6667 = 2.6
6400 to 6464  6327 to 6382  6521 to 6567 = -0.8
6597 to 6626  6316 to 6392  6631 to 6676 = 0.2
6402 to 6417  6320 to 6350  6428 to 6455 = 0.4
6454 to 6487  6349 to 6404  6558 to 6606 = -0.9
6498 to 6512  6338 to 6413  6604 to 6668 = 0.1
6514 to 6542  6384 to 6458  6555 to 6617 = -1.2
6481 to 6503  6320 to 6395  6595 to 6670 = 0.2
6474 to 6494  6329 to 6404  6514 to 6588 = -0.4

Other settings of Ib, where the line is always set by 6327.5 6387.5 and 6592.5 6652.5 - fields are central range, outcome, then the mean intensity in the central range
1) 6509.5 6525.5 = -0.02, 6.88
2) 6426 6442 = 0.37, 6.84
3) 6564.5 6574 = 1.19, 5.94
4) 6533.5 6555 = 0.15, 6.78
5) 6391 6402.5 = 0.20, 6.94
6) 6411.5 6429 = 0.41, 6.86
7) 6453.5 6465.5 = 0.04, 6.94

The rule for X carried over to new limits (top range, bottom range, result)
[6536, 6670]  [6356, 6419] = 0.94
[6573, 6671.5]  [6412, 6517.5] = 0.97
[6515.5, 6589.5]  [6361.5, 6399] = 0.92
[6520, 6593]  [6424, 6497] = 0.94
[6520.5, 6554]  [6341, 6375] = 0.96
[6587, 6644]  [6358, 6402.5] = 0.95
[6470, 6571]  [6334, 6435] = 0.95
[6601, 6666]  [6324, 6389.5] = 0.94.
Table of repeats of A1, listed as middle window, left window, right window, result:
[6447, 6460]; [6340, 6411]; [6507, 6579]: -0.04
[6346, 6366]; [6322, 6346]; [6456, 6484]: 0.01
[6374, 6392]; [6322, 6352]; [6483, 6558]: -0.01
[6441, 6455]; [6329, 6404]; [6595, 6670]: -0.01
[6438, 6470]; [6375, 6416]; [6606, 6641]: 0.00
